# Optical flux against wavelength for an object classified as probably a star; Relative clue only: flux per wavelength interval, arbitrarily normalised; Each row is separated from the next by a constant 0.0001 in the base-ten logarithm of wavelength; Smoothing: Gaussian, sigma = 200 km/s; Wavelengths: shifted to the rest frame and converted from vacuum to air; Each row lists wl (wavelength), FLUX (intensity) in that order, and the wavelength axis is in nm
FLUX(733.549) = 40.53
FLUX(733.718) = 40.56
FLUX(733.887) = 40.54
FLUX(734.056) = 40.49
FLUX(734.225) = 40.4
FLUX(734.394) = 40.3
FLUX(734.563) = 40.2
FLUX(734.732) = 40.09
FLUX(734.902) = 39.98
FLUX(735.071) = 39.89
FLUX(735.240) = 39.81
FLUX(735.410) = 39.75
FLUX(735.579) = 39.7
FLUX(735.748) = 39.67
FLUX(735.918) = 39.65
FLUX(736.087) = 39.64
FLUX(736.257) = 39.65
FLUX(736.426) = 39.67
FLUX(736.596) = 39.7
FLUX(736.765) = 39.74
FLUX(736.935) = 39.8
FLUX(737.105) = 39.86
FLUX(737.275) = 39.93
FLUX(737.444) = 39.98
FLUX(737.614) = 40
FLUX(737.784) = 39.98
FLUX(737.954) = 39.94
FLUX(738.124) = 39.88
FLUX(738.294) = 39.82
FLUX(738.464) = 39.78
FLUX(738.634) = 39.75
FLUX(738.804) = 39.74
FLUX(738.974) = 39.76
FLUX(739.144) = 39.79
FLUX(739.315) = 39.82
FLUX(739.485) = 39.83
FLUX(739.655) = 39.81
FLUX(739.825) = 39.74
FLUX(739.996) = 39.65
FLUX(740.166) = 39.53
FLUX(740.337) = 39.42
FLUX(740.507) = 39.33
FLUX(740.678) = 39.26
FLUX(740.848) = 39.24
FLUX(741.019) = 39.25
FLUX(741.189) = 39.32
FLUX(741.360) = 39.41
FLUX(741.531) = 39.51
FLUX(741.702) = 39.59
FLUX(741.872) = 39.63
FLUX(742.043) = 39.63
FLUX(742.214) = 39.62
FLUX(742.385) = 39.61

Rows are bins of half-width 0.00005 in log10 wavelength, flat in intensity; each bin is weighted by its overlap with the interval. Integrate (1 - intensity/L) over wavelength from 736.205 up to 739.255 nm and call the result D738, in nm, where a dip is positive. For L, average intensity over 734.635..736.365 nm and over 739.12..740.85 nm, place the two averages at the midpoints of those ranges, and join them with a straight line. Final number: -0.01 nm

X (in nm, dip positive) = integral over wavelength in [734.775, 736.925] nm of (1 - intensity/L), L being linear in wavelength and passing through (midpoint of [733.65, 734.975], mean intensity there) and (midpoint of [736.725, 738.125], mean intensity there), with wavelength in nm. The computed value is 0.02 nm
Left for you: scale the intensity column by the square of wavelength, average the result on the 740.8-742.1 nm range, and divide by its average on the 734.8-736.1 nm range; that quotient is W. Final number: 1.01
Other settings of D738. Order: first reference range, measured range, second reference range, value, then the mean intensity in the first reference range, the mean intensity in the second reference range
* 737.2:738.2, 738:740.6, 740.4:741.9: 0.00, 40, 39.4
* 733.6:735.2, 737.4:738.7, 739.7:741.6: 0.00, 40.3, 39.4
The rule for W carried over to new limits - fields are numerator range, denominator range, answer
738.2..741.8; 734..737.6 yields 1.00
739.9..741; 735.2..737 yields 1.00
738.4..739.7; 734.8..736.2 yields 1.01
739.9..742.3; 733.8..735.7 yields 1.00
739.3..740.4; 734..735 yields 1.00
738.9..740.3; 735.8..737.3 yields 1.01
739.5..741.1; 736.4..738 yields 1.00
